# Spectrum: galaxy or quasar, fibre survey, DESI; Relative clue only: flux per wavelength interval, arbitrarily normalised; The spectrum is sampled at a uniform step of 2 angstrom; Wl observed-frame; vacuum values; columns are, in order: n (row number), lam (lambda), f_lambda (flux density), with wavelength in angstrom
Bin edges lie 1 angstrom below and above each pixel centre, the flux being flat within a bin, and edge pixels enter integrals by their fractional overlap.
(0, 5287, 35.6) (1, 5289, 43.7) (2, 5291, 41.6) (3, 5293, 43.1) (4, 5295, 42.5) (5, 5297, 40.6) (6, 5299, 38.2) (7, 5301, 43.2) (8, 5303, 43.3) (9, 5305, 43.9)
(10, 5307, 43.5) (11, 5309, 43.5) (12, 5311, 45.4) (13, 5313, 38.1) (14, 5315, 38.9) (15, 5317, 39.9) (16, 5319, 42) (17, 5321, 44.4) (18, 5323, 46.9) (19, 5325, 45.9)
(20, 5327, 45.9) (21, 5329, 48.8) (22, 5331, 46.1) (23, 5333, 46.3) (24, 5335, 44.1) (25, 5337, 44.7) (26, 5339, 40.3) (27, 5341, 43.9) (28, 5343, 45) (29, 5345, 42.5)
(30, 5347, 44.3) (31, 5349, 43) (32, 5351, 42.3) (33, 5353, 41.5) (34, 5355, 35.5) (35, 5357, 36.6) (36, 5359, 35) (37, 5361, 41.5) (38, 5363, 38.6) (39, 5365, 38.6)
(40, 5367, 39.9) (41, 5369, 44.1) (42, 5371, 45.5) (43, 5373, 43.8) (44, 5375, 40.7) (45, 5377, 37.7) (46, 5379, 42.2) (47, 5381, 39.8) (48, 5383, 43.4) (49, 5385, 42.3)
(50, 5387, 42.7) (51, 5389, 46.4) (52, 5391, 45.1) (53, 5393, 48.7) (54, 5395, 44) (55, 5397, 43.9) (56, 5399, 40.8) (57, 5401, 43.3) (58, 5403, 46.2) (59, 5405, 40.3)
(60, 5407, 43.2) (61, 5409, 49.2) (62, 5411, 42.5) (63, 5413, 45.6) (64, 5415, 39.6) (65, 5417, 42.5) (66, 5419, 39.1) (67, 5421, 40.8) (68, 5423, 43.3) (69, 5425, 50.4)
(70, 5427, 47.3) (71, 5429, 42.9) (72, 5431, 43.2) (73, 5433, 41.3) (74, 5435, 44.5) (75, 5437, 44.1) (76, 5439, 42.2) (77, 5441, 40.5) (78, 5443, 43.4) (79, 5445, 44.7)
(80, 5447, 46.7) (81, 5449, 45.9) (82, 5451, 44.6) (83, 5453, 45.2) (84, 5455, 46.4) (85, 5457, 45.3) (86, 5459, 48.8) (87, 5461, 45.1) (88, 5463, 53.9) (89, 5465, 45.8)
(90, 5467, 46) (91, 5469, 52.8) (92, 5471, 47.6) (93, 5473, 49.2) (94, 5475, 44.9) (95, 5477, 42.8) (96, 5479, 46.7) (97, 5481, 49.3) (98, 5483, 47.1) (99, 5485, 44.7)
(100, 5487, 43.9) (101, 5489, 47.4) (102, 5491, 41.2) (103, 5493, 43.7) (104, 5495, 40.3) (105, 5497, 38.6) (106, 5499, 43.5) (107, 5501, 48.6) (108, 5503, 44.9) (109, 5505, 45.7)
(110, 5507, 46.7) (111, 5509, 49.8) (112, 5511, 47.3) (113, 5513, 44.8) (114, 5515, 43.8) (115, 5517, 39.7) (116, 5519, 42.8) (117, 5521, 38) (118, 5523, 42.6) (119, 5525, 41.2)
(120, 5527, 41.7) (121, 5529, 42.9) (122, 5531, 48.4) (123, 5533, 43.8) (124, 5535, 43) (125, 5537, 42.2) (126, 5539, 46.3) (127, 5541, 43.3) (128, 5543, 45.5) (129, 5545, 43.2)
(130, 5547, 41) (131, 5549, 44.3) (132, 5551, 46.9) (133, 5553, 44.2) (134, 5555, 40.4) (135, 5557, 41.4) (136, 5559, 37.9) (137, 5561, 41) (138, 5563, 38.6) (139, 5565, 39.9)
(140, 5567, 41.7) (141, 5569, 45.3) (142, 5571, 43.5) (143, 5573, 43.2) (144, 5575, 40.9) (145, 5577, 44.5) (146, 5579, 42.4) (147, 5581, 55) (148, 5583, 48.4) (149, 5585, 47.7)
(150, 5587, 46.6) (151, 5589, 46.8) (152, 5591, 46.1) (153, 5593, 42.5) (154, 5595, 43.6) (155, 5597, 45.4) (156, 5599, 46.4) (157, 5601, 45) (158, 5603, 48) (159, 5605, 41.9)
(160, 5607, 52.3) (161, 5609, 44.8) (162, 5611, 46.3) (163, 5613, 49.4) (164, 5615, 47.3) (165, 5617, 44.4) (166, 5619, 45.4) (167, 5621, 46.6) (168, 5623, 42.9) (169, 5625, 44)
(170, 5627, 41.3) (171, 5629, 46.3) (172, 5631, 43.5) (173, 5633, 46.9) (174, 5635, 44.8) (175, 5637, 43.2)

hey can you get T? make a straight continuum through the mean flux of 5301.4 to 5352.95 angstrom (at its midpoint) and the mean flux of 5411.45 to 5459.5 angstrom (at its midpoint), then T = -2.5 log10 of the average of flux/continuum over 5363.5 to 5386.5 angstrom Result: 0.06 mag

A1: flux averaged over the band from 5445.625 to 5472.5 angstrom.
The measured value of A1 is 47.2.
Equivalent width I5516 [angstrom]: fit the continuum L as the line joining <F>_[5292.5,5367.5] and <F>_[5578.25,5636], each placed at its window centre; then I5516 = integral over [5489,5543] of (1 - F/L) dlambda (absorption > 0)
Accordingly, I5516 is 1.2 angstrom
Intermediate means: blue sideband 42.3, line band 43.8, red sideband 45.9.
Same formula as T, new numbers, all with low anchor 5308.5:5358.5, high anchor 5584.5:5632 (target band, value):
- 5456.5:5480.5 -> -0.08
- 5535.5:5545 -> 0.02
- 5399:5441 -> 0.01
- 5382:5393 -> -0.02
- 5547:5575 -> 0.08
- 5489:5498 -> 0.07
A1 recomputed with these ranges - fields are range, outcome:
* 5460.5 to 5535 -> 45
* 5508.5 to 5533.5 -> 43.5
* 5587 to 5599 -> 45.1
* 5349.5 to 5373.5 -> 40.2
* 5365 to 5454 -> 43.4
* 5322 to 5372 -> 42.7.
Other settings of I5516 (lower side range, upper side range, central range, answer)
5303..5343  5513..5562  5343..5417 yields 2.2 angstrom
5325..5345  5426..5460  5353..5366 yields 2.0 angstrom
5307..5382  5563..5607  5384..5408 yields -0.6 angstrom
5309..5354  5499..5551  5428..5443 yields 0.4 angstrom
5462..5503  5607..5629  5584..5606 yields 0.1 angstrom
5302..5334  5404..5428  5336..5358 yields 1.0 angstrom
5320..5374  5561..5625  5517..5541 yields 0.9 angstrom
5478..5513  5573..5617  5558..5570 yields 1.3 angstrom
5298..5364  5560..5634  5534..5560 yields 0.9 angstrom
